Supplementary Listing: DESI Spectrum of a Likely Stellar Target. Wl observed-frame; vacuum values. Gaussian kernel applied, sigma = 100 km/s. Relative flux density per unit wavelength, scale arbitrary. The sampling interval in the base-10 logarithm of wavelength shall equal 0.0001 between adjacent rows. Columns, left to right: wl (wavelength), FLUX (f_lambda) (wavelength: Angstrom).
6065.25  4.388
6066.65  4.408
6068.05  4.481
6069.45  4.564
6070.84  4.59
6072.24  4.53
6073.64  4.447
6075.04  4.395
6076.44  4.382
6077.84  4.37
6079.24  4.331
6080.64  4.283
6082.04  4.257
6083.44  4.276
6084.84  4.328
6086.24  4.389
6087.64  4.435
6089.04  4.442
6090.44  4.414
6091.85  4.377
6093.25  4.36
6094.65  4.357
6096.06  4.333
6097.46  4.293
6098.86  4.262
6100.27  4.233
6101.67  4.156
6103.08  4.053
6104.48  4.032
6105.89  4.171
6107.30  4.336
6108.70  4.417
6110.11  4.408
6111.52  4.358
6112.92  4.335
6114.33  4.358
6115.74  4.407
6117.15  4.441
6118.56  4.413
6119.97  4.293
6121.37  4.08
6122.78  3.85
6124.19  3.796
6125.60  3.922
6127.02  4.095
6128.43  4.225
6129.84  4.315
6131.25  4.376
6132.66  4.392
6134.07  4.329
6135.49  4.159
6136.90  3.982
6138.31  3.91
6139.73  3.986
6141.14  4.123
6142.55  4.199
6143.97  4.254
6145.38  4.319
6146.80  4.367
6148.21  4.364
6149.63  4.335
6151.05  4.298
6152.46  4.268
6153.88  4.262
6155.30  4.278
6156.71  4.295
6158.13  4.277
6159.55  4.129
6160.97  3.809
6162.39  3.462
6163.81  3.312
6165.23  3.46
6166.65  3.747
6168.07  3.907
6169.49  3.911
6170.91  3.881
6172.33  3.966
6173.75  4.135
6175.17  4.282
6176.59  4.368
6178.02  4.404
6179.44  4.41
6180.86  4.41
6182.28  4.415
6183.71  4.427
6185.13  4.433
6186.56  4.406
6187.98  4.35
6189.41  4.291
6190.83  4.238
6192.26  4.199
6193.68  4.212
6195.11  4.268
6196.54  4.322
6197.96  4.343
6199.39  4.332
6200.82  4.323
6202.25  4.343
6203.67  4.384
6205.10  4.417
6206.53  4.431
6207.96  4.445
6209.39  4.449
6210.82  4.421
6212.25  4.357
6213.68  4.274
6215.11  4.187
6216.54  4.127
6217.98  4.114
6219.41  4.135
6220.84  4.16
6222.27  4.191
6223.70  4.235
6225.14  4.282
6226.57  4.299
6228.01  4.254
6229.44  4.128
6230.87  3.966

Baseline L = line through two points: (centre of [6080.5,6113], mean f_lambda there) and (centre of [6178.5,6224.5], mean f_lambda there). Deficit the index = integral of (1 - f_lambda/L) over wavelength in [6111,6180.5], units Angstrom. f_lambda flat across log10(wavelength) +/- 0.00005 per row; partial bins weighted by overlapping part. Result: 2.7 Angstrom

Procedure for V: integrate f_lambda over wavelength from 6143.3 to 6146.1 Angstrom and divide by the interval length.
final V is 4.29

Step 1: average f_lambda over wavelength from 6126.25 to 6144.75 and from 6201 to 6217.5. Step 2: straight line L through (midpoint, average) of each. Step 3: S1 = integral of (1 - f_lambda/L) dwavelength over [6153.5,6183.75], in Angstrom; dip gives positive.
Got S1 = 1.4 Angstrom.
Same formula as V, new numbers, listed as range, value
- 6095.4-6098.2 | 4.32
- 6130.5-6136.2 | 4.31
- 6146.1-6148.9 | 4.37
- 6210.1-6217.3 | 4.27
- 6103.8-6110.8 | 4.27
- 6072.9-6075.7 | 4.42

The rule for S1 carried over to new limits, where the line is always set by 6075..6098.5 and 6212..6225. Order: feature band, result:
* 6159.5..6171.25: 1.5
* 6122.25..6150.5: 0.8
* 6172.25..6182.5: -0.2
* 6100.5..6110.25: 0.3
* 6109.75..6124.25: 0.2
